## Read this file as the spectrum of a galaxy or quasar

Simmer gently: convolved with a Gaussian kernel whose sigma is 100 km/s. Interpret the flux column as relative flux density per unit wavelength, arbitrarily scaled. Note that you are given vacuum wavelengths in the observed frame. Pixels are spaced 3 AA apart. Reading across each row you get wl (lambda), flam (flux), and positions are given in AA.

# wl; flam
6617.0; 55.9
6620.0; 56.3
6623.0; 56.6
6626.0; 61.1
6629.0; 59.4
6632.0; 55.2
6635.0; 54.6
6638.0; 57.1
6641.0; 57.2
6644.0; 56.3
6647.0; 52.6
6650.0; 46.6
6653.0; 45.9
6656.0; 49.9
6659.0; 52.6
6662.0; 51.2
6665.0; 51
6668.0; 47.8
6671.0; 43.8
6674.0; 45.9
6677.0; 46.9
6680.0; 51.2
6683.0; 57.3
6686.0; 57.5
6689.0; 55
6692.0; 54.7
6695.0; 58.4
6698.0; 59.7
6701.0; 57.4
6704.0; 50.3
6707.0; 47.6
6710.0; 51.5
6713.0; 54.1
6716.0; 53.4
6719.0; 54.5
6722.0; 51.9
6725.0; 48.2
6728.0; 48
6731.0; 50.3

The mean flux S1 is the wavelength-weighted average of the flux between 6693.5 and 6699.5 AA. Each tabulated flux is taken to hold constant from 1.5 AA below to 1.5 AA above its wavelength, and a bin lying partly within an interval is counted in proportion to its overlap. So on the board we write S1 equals 59.1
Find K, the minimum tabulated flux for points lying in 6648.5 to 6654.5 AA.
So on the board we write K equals 45.9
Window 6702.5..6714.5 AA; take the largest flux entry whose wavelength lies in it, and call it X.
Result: 54.1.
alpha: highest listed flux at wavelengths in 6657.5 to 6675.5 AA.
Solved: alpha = 52.6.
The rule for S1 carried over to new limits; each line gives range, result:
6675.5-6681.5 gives 49.1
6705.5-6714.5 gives 51.1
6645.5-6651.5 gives 49.6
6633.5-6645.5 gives 56.3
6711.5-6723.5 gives 53.5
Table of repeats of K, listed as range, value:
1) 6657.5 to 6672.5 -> 43.8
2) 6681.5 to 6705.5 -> 50.3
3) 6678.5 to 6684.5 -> 51.2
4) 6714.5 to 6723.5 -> 51.9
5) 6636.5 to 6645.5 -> 56.3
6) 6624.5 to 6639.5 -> 54.6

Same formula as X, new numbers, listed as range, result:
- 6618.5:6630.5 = 61.1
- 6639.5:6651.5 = 57.2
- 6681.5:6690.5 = 57.5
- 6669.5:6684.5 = 57.3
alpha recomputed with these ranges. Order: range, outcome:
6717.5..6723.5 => 54.5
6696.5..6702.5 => 59.7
